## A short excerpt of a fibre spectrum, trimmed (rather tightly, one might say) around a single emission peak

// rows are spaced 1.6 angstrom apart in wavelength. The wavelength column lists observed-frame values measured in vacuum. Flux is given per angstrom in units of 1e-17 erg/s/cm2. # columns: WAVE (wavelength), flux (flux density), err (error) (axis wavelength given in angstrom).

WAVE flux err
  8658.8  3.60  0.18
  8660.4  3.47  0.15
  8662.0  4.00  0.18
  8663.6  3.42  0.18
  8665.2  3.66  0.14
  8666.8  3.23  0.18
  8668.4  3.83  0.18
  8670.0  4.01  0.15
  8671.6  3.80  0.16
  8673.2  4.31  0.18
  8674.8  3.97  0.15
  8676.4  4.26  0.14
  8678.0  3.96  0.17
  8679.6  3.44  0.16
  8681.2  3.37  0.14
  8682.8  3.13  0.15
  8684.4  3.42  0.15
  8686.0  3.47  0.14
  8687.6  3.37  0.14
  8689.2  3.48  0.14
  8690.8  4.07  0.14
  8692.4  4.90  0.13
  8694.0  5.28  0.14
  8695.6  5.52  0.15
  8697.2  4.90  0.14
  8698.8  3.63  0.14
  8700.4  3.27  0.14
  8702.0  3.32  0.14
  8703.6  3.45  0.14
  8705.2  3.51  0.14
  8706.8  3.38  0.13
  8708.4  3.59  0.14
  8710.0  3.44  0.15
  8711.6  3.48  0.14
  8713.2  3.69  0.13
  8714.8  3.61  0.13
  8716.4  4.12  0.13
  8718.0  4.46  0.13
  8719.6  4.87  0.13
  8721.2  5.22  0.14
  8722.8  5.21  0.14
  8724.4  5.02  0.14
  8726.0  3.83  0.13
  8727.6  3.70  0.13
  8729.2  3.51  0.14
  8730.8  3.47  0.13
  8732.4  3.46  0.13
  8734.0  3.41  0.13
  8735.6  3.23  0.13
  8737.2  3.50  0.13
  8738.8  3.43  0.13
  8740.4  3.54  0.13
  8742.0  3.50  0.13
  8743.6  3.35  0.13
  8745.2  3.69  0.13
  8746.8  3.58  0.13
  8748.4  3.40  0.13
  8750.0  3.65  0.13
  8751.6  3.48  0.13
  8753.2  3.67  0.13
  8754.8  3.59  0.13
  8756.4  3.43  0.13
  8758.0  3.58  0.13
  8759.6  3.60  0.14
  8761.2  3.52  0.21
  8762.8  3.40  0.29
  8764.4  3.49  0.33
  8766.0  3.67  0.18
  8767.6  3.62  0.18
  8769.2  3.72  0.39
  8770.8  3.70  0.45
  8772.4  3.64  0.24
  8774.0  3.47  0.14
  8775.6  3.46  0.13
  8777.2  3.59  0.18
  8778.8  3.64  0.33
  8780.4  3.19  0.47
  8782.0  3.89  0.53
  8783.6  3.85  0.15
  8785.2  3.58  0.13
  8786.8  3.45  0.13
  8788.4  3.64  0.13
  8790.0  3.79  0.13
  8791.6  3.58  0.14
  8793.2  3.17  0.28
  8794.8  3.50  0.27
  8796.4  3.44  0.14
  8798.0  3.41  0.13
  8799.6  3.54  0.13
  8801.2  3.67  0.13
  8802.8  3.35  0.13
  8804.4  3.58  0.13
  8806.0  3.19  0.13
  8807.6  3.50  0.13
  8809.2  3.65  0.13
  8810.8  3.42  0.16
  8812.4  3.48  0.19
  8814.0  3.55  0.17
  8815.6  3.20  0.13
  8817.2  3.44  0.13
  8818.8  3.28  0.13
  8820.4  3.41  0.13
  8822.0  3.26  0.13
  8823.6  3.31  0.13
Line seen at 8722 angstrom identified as [N II] 6583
